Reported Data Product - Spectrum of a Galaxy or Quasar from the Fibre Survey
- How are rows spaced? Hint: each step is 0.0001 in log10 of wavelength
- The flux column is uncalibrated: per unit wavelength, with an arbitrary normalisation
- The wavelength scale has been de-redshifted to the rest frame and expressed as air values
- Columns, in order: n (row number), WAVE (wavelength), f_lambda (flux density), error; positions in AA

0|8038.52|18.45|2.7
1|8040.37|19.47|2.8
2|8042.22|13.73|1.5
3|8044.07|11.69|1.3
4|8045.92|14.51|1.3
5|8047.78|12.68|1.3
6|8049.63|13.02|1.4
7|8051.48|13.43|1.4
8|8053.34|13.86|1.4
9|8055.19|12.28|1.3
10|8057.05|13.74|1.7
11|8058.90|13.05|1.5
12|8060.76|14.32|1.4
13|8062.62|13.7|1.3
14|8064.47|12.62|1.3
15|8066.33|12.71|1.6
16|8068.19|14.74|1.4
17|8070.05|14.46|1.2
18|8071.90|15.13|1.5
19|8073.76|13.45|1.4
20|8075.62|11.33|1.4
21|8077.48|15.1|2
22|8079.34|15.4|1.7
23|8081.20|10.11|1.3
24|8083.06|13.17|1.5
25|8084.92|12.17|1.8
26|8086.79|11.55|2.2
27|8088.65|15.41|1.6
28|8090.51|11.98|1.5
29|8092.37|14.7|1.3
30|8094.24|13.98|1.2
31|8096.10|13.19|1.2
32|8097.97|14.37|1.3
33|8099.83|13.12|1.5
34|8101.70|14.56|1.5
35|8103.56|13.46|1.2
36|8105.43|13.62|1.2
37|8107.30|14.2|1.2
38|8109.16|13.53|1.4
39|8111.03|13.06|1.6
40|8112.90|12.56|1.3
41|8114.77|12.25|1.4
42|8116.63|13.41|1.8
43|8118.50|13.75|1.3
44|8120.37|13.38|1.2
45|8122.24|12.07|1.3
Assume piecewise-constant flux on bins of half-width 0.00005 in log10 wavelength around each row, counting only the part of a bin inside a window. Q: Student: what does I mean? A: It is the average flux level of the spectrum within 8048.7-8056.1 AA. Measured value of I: 13.2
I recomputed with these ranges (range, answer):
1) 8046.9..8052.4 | 13.1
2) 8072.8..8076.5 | 12.4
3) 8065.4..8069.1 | 13.7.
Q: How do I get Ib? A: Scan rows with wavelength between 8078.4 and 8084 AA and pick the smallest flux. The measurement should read 10.11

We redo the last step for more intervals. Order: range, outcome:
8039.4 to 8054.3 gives 11.69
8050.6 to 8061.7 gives 12.28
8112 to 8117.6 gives 12.25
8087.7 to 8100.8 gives 11.98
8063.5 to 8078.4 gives 11.33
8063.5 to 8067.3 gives 12.62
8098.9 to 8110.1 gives 13.12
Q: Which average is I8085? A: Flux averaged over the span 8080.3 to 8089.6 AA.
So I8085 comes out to 12.5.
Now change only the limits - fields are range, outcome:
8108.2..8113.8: 13.1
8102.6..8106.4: 13.5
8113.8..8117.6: 12.9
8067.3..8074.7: 14.4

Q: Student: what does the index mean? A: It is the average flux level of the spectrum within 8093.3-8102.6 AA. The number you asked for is 13.8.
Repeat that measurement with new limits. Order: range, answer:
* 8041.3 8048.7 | 13.1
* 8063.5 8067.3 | 12.7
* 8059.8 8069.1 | 13.6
